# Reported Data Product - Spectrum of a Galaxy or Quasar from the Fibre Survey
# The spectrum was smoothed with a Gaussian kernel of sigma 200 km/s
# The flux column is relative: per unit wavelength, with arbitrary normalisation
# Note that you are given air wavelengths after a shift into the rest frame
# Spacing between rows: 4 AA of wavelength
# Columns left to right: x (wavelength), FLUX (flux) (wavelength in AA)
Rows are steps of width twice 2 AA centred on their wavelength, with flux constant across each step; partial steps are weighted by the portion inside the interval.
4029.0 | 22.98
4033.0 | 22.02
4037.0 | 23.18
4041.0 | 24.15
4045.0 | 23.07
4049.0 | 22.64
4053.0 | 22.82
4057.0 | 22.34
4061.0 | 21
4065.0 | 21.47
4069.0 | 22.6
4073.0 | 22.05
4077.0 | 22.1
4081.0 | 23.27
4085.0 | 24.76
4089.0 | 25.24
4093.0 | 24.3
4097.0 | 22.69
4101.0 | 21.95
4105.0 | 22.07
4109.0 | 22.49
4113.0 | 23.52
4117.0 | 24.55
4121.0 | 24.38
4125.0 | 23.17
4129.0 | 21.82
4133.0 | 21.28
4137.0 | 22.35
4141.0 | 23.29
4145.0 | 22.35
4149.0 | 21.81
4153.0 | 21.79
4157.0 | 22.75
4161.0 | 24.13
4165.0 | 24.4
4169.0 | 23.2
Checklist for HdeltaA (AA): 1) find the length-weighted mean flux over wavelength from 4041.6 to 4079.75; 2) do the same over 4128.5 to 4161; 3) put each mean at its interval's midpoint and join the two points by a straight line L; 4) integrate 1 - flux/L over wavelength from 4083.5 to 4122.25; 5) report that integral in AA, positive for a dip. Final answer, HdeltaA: -2.2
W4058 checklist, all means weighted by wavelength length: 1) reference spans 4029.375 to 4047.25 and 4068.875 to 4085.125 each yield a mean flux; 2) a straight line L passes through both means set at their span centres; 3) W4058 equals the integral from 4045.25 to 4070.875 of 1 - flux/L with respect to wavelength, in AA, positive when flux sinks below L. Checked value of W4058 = 0.8 AA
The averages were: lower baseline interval 23.1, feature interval 22.2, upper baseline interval 22.8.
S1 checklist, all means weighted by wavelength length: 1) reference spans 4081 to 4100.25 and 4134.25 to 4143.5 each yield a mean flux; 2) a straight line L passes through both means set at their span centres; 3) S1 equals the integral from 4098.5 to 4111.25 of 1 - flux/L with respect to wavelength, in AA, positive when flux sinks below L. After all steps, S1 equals 0.7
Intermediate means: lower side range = 24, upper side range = 22.7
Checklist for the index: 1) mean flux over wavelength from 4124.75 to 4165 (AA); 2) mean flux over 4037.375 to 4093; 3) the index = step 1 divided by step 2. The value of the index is 0.98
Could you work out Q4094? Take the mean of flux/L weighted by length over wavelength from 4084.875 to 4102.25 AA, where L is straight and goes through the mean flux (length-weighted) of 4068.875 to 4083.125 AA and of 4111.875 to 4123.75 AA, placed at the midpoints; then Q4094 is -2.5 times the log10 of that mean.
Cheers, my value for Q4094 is -0.027 mag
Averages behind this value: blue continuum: 22.5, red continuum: 24.1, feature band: 23.8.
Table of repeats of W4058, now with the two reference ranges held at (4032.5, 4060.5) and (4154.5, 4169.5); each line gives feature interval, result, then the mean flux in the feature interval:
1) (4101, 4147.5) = 1.11 AA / 22.8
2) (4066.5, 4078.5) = 0.41 AA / 22.2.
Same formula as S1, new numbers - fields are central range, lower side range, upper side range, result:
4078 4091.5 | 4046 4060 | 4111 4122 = -0.5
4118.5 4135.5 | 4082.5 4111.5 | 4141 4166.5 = 0.3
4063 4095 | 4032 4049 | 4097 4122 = -0.2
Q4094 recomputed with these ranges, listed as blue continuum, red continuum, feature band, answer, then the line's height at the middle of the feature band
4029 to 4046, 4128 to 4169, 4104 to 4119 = -0.02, 22.8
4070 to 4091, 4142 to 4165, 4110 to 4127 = -0.03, 23.1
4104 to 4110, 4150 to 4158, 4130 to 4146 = 0.00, 22.2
